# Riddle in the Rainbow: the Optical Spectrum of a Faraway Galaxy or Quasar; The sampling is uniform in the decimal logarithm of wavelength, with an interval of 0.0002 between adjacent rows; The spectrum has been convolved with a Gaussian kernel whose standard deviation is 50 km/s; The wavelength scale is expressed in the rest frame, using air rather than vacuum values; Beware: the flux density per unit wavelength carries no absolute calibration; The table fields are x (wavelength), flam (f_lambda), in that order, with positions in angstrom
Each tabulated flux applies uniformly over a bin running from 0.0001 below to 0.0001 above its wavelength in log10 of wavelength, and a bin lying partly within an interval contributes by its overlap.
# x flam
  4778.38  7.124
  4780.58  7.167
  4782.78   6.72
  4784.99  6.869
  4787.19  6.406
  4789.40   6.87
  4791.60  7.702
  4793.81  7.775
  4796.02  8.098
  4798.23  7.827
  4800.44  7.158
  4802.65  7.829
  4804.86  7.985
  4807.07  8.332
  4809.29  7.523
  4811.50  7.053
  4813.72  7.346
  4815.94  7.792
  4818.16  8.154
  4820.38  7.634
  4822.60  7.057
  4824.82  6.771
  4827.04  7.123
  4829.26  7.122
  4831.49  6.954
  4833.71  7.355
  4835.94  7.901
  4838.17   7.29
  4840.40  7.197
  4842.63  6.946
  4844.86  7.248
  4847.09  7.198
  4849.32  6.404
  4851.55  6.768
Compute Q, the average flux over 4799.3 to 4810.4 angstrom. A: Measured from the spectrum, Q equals 7.77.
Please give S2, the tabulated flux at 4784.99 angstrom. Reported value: 6.869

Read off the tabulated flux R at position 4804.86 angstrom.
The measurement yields 7.985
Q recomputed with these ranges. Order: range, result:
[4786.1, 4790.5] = 6.64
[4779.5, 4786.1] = 6.92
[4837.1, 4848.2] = 7.18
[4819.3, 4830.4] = 7.14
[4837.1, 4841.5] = 7.24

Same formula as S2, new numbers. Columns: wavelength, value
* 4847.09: 7.198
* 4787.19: 6.406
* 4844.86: 7.248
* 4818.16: 8.154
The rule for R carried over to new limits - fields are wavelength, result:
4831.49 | 6.954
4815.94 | 7.792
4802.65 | 7.829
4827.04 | 7.123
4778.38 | 7.124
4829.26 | 7.122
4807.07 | 8.332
